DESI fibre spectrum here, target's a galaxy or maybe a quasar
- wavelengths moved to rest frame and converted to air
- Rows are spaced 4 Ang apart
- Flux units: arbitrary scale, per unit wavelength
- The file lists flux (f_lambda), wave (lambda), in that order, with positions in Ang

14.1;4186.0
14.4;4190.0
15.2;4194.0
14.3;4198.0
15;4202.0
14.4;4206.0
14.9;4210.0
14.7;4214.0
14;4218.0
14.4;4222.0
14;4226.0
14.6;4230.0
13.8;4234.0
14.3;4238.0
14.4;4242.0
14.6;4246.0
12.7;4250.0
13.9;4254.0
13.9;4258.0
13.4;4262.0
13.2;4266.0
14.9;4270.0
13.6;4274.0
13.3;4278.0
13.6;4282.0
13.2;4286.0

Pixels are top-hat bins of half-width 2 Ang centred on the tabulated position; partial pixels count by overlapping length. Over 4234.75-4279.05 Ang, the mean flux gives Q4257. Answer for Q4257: 13.8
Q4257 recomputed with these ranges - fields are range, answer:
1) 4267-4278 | 14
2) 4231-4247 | 14.3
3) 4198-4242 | 14.4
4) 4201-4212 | 14.7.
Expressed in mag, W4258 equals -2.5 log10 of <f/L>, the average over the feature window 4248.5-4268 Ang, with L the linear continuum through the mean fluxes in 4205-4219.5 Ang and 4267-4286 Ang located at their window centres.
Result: 0.04 mag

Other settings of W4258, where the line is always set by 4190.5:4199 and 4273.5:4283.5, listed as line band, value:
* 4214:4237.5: 0.00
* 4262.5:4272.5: -0.02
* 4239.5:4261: 0.00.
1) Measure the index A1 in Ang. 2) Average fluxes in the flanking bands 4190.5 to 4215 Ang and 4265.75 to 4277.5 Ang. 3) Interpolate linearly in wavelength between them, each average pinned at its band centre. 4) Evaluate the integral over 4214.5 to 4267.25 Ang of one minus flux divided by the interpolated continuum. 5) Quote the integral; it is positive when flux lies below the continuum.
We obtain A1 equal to 1.2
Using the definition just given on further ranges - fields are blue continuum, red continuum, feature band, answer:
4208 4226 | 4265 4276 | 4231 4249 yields 0.0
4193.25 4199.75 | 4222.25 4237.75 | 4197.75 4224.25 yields -0.1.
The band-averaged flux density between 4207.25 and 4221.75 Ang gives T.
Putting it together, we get 14.5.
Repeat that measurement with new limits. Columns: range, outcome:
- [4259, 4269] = 13.5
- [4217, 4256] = 14.1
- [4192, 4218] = 14.7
